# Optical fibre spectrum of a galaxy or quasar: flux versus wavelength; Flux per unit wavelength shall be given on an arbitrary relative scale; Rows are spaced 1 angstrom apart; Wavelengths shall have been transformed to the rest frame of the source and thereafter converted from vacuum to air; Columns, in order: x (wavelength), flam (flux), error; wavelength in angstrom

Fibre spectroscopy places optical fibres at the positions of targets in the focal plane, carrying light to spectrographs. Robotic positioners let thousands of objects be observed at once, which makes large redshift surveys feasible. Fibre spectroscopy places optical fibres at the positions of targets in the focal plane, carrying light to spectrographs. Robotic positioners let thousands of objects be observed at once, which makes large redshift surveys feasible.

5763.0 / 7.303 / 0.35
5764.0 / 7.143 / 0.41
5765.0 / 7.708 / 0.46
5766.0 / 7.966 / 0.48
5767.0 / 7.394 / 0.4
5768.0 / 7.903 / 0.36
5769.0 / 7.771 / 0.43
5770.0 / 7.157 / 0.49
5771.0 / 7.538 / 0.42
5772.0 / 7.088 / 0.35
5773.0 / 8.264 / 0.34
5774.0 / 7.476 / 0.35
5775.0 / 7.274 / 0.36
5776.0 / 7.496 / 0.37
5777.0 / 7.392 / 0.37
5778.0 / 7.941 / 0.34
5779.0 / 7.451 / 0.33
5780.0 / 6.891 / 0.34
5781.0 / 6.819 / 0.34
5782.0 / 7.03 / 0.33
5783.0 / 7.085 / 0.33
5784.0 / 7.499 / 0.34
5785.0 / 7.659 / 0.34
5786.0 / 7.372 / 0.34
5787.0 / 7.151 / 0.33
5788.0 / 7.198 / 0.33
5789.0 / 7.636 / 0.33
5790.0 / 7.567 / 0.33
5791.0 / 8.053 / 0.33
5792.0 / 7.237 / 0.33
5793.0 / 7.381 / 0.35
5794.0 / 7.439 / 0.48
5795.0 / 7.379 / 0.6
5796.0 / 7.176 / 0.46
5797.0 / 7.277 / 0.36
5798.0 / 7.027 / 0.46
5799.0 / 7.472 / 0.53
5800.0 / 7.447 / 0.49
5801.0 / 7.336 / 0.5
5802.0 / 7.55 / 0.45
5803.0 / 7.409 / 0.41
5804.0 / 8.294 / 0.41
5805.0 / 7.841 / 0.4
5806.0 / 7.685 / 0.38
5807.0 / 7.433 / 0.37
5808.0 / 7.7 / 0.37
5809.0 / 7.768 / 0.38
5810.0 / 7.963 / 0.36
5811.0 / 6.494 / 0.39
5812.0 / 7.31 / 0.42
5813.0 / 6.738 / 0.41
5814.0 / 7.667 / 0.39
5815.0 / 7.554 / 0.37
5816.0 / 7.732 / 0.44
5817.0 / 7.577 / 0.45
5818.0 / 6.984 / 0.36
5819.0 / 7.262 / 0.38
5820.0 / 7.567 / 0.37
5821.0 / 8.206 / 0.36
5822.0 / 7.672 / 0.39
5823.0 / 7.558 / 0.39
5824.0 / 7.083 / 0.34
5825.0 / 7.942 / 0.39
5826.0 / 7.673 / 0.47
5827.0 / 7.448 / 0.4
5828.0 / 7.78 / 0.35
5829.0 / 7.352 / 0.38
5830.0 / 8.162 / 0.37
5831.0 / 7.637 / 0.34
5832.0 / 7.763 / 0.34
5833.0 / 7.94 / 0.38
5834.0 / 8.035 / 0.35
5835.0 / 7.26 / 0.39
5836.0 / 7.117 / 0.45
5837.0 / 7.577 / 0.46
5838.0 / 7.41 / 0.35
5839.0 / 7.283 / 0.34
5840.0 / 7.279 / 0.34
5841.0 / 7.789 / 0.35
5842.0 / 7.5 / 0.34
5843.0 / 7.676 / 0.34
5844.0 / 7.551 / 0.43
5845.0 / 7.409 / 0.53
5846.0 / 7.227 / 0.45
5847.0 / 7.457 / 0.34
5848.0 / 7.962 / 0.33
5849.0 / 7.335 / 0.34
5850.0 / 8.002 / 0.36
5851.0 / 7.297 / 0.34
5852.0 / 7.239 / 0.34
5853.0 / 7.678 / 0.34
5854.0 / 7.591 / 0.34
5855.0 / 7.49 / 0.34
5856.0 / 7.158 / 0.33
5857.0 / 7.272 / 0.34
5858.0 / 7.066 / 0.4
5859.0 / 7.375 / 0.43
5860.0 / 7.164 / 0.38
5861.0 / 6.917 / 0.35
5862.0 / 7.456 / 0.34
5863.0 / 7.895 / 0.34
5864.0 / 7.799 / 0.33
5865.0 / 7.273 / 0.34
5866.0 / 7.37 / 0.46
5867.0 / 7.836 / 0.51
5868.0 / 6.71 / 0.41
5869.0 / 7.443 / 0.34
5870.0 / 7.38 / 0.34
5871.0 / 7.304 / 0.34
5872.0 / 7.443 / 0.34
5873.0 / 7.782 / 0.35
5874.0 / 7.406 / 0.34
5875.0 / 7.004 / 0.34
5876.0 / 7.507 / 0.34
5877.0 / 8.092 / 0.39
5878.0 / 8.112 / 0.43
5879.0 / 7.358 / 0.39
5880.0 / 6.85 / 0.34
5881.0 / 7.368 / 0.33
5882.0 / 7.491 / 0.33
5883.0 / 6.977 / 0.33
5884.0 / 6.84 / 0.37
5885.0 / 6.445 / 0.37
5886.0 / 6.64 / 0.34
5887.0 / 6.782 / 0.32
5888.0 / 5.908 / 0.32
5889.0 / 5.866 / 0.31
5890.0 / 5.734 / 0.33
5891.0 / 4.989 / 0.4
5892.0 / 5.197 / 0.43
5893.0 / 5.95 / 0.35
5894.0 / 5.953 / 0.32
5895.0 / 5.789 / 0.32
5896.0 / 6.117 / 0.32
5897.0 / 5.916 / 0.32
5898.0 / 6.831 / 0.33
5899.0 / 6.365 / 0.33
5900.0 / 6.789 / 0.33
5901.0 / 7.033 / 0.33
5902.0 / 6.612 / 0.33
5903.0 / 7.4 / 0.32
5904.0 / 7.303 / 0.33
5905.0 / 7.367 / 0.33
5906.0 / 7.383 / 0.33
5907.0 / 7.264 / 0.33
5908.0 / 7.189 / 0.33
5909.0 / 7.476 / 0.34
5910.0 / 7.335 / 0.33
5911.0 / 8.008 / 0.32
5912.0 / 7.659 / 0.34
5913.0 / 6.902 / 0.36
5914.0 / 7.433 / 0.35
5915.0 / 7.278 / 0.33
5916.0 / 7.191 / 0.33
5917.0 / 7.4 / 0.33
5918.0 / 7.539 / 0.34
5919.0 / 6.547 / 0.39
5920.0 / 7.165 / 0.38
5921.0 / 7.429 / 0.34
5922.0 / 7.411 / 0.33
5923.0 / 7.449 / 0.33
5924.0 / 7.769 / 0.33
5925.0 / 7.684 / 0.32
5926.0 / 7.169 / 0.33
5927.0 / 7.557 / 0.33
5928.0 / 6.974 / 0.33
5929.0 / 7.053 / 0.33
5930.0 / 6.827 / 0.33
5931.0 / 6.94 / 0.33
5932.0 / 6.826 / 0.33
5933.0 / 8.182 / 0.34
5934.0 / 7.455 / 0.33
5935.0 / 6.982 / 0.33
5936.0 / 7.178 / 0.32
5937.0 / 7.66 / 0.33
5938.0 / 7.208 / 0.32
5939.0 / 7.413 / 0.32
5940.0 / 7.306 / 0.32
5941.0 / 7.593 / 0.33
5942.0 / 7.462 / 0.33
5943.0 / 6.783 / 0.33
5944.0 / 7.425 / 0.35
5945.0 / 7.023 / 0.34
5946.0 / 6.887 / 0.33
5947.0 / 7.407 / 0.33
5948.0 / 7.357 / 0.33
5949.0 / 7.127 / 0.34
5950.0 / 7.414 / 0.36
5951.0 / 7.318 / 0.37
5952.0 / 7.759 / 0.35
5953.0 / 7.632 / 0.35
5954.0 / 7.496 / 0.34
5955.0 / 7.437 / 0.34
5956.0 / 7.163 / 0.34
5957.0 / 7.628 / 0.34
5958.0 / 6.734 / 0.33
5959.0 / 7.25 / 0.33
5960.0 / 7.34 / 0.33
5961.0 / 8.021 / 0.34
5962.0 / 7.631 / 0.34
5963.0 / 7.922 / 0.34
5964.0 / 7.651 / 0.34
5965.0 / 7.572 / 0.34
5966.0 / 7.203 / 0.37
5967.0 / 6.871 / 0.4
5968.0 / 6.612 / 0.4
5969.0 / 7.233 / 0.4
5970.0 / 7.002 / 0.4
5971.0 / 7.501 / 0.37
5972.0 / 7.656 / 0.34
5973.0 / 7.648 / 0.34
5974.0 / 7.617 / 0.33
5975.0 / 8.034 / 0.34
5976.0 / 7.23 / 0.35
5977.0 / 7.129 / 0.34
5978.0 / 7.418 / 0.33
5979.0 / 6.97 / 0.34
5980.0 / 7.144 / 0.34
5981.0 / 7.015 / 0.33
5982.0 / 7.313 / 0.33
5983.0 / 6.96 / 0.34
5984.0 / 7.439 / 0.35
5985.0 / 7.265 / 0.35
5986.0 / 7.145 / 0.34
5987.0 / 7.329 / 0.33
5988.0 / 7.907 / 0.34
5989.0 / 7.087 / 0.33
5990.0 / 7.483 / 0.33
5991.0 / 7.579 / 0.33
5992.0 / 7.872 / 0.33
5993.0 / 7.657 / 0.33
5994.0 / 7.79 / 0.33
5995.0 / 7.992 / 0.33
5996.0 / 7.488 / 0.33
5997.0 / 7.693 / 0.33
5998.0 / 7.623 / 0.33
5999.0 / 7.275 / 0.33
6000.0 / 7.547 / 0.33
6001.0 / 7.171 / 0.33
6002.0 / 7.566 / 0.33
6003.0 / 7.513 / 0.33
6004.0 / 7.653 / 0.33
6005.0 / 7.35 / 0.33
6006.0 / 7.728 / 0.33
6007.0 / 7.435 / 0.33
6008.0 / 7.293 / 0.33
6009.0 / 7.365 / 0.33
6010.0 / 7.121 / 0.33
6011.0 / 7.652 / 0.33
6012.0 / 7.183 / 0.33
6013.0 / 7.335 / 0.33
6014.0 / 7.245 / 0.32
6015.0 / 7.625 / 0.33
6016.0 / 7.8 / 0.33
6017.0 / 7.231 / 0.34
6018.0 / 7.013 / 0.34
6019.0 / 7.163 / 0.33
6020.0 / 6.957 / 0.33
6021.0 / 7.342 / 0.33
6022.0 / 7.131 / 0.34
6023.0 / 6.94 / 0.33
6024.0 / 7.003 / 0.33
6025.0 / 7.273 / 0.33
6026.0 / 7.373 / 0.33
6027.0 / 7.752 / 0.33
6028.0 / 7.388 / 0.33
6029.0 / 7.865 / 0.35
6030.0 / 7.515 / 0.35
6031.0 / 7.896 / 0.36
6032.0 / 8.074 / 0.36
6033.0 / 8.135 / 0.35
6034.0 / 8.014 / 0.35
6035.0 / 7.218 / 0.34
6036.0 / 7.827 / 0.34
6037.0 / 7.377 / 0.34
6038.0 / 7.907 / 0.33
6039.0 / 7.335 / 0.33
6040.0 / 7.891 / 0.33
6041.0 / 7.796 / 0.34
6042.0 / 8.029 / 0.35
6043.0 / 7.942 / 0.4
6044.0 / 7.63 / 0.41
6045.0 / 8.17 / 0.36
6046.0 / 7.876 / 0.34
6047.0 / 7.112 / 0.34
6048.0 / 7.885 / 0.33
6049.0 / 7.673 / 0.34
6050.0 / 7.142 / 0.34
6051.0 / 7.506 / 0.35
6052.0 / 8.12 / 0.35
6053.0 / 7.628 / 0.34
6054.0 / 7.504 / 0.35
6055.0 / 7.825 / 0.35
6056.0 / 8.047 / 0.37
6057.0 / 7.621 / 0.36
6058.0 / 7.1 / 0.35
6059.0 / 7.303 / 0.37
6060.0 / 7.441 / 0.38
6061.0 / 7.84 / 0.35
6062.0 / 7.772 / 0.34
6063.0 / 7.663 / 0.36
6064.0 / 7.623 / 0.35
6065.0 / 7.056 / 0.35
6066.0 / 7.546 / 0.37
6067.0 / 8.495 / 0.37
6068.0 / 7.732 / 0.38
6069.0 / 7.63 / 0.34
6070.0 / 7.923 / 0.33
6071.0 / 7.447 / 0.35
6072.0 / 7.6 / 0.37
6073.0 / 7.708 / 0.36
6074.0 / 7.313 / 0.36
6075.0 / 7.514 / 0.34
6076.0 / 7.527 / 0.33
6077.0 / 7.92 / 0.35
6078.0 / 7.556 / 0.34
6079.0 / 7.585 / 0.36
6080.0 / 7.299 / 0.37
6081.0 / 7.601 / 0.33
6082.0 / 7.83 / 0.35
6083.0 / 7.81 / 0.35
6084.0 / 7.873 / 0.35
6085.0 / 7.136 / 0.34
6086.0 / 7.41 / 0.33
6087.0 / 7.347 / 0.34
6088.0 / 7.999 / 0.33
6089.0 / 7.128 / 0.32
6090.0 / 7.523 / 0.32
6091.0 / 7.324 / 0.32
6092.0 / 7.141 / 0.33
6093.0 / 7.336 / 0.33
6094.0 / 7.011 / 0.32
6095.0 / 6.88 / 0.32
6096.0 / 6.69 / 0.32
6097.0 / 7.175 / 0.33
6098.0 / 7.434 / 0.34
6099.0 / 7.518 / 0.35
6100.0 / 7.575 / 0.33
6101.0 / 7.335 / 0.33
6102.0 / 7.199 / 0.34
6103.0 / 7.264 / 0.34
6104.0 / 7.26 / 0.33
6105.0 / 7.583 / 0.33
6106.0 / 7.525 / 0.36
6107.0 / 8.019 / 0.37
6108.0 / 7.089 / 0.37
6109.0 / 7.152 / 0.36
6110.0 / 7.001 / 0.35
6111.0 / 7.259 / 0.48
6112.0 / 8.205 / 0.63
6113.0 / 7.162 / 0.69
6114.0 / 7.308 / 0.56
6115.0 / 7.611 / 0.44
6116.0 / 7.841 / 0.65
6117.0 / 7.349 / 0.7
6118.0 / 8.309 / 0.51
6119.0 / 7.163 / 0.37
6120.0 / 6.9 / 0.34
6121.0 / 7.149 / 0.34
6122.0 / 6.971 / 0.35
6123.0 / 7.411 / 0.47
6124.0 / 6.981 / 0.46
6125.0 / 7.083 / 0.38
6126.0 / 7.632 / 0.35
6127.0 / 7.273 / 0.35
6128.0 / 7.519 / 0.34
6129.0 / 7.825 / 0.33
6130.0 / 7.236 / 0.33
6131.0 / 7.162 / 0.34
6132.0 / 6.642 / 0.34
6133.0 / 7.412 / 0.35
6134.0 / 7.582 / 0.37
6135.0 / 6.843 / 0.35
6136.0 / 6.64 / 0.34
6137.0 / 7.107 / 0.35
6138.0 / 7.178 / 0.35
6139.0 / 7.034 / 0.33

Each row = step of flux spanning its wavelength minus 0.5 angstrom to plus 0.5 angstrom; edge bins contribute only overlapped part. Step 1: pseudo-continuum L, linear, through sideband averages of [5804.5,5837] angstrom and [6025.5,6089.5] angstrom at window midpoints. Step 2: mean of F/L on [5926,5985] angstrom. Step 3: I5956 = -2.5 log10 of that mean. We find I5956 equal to 0.04 mag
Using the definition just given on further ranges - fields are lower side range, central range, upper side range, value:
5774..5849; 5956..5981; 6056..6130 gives 0.016 mag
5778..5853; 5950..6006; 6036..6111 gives 0.013 mag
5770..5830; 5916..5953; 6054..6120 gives 0.026 mag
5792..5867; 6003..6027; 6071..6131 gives 0.016 mag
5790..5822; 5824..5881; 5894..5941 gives -0.021 mag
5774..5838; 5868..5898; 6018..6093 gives 0.117 mag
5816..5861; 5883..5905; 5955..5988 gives 0.173 mag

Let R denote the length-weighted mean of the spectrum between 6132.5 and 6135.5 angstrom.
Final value 7.28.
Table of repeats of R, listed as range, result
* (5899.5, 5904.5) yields 7.03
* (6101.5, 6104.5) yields 7.24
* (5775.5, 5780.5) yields 7.43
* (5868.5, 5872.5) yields 7.39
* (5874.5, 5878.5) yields 7.68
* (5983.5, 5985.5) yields 7.35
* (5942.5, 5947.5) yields 7.11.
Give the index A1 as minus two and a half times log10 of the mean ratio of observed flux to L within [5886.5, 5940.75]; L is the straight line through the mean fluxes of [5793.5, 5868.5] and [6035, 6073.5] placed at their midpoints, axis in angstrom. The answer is 0.088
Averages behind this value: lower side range 7.49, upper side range 7.67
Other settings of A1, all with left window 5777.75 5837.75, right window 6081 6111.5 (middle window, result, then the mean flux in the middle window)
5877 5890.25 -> 0.09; 6.87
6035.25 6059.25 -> -0.04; 7.68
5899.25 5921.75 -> 0.03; 7.25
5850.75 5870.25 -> 0.01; 7.37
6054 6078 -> -0.04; 7.63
